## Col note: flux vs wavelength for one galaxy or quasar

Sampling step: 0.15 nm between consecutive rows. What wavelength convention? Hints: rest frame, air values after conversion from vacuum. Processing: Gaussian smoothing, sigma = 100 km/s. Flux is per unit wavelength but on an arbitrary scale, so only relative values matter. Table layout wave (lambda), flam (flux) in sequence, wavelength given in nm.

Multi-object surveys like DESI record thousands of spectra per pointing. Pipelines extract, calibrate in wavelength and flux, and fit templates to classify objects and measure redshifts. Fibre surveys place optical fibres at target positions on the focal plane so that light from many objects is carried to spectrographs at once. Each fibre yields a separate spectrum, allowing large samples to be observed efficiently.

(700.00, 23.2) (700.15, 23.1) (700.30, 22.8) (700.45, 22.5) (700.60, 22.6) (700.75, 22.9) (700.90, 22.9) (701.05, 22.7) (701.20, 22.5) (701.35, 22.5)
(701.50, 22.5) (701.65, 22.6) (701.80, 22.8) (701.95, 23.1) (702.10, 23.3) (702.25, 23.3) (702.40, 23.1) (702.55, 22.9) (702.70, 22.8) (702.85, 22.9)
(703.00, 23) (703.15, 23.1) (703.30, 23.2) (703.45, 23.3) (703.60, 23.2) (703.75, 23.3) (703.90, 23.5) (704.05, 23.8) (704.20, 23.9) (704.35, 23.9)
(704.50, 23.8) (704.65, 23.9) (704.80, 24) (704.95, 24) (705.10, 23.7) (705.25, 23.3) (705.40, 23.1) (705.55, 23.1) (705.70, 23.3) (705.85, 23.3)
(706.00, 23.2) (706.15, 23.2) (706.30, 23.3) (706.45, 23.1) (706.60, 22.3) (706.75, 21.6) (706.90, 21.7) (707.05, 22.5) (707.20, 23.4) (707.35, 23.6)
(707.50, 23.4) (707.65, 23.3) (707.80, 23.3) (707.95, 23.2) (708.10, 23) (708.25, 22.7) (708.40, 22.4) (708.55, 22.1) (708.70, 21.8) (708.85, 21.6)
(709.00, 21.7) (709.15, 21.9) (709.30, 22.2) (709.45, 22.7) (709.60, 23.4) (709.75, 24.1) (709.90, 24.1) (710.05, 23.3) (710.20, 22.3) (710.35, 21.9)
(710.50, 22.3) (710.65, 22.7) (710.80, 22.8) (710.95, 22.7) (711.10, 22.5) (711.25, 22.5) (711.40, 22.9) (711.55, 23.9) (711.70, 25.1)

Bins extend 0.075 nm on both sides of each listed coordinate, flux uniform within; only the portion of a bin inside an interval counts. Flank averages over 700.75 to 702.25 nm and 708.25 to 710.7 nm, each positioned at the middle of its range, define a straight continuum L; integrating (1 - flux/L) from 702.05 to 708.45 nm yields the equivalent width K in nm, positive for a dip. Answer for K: -0.15 nm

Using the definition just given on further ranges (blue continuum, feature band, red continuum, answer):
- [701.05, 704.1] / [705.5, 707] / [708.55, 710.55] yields -0.002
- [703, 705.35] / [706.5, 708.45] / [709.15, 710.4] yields 0.033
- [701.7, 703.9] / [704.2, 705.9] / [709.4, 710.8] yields -0.040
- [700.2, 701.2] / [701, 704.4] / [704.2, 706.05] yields 0.002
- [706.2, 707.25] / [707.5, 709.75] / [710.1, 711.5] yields -0.005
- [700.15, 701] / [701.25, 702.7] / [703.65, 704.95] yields 0.016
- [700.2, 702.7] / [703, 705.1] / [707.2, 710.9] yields -0.073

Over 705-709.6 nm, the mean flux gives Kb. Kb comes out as 22.8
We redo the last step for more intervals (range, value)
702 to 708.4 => 23.2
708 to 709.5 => 22.2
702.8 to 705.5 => 23.5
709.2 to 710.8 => 22.9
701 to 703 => 22.9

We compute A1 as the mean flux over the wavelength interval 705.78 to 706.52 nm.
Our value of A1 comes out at 23.2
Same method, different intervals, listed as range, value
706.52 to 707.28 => 22.3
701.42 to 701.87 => 22.6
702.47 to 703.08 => 22.9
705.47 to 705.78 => 23.2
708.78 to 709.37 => 21.8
